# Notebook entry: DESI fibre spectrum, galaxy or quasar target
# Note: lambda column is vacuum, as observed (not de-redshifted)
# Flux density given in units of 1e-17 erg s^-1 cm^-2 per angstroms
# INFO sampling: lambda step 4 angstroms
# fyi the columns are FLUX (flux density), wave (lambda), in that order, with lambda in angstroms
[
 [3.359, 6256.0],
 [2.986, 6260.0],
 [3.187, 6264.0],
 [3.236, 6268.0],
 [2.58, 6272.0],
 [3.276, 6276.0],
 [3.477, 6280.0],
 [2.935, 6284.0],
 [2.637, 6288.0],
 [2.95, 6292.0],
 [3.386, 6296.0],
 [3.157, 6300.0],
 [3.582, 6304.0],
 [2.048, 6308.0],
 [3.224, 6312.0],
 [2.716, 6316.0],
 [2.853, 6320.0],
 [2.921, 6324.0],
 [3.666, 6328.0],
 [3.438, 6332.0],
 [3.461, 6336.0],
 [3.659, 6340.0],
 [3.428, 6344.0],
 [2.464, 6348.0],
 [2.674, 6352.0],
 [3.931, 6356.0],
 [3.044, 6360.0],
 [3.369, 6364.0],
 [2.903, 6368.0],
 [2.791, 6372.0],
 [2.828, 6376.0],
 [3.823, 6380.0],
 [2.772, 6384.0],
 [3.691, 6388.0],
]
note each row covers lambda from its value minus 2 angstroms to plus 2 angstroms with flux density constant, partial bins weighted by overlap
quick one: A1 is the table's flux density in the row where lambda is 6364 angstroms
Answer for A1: 3.369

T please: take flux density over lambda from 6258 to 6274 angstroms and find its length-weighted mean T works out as 3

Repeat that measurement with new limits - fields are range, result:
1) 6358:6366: 3.21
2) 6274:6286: 3.23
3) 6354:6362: 3.49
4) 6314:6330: 3.04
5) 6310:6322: 2.93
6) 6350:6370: 3.18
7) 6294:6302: 3.27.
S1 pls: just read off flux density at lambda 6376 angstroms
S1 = 2.828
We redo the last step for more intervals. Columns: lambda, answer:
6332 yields 3.438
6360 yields 3.044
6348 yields 2.464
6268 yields 3.236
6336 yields 3.461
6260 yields 2.986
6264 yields 3.187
